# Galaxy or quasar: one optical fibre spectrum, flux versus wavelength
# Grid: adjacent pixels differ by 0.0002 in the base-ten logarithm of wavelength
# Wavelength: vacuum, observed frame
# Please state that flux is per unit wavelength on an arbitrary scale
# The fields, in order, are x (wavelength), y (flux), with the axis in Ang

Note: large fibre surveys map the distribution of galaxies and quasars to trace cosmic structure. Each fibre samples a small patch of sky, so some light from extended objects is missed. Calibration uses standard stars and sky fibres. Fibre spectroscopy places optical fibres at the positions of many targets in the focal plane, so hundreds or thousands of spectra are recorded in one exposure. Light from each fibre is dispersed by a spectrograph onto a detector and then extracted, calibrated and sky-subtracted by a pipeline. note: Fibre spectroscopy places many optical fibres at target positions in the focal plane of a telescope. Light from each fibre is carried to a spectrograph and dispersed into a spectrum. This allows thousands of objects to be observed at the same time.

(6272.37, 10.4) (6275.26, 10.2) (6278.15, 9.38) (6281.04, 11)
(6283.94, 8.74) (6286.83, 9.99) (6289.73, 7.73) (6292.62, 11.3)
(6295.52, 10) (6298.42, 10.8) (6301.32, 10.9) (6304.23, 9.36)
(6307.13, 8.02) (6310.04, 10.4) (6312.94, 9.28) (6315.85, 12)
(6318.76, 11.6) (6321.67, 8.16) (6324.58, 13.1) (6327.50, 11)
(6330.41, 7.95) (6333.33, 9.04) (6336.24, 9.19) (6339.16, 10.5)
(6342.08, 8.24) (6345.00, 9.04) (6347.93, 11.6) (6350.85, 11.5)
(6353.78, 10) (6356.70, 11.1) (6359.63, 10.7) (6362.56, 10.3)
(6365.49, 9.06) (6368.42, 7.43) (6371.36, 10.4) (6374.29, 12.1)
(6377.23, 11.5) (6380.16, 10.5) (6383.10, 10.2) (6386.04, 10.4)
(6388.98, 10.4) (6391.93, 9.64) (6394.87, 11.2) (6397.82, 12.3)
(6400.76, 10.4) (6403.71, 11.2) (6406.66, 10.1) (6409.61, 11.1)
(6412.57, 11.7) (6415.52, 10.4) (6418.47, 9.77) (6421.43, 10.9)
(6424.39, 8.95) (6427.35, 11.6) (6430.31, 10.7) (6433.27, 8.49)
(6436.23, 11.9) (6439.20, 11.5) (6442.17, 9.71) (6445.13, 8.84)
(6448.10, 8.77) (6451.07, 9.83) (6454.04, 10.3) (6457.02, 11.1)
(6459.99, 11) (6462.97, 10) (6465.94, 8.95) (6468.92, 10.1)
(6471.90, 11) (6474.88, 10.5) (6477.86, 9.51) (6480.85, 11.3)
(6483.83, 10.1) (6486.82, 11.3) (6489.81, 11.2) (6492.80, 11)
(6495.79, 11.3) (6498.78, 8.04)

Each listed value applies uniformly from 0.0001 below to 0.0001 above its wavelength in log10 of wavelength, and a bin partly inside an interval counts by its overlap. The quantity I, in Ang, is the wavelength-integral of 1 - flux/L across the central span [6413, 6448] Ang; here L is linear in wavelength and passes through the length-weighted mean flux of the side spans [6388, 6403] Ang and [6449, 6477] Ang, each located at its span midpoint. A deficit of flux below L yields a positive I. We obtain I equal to 1.0 Ang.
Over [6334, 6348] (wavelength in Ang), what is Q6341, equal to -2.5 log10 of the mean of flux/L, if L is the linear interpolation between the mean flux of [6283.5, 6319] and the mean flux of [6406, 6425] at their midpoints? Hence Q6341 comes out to 0.08 mag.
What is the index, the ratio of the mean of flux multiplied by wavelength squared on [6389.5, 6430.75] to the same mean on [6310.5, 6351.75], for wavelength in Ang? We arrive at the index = 1.1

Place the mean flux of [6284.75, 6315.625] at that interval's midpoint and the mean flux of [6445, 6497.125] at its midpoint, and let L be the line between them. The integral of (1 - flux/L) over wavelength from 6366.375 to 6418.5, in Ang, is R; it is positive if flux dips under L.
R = -2.42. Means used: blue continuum 9.85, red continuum 10.4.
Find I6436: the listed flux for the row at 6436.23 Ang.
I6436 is 11.9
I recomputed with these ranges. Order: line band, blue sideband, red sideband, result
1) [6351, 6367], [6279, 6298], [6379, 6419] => 0.1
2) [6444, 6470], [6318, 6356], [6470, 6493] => 1.8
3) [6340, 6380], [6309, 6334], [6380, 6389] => 0.4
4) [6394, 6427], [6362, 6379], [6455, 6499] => -1.6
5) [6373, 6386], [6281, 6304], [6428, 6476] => -1.2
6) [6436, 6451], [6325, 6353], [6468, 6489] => 0.6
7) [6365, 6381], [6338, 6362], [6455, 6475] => 0.2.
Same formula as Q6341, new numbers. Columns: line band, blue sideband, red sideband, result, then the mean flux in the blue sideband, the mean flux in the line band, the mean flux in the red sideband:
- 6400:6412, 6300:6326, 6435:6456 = -0.063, 10.3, 10.8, 10.1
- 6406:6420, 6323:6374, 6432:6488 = -0.052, 10.1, 10.6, 10.2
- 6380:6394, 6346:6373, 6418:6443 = 0.006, 10.2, 10.2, 10.4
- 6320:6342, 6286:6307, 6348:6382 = 0.045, 9.89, 9.77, 10.5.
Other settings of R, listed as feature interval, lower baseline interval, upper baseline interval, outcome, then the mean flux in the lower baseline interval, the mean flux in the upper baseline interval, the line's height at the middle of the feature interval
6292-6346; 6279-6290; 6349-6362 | 0.8 Ang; 9.54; 10.8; 10.2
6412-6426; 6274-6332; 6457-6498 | 0.1 Ang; 10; 10.5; 10.4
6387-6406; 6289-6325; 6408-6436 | -0.7 Ang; 10.2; 10.5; 10.4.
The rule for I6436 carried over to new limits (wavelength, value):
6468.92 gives 10.1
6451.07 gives 9.83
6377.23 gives 11.5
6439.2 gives 11.5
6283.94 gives 8.74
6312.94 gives 9.28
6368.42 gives 7.43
